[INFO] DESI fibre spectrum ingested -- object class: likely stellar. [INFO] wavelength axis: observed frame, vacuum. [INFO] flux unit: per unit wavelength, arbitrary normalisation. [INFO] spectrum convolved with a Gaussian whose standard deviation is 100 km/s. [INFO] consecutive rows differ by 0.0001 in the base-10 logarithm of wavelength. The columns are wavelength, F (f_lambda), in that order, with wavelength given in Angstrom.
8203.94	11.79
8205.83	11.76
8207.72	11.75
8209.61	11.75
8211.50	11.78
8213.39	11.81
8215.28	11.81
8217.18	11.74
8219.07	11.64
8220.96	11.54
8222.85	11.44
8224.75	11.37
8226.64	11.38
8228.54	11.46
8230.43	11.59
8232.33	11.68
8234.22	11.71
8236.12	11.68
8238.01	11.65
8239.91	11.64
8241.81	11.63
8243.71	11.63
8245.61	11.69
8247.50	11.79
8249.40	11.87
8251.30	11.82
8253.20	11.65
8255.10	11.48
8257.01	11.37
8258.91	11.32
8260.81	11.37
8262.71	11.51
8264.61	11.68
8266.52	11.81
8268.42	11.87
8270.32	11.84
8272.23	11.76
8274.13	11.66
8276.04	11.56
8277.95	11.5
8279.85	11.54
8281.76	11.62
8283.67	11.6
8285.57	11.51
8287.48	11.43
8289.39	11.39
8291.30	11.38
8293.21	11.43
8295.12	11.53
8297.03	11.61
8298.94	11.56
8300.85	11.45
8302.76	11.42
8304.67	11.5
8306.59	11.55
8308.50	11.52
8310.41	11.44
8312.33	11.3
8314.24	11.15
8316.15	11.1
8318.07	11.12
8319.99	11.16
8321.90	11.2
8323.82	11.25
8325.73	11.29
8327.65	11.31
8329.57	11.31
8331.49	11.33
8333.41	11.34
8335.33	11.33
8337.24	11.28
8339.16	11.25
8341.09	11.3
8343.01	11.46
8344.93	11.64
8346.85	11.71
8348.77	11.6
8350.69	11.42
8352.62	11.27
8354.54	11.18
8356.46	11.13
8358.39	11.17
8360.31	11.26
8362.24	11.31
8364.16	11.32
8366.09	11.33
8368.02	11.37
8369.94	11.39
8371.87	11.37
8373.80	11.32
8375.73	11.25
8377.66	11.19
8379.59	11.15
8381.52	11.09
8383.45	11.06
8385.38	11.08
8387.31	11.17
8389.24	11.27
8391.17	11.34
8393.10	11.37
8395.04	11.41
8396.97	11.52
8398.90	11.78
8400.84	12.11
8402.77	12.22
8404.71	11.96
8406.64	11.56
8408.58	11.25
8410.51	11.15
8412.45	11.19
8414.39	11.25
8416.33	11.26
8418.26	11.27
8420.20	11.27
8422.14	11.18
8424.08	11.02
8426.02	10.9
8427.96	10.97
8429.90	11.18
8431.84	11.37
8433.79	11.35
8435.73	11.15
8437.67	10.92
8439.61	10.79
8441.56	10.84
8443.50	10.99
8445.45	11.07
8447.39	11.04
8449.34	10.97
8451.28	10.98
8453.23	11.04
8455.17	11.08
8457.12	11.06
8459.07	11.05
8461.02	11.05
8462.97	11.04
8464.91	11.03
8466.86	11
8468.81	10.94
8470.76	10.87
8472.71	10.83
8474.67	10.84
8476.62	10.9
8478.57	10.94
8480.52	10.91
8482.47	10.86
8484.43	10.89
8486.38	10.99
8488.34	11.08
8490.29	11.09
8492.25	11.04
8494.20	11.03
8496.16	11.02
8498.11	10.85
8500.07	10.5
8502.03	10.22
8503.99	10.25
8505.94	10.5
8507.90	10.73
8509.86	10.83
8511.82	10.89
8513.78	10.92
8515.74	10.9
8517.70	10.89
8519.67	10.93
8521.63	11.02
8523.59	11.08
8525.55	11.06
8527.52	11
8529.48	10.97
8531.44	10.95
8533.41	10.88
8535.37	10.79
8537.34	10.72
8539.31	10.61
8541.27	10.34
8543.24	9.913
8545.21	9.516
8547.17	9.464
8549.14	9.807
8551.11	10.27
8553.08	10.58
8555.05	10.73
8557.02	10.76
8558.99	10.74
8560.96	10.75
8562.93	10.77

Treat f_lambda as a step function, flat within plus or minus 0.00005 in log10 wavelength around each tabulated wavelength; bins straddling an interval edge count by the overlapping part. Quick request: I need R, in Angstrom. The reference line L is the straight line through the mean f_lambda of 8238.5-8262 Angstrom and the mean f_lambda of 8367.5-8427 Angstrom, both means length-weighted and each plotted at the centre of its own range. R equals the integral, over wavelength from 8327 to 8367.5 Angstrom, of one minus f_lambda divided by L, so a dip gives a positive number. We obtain 0.3 Angstrom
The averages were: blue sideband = 11.6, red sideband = 11.3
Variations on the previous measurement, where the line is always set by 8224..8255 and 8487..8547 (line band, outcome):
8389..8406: -0.8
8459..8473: -0.1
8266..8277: -0.2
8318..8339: 0.1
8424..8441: -0.1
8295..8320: 0.1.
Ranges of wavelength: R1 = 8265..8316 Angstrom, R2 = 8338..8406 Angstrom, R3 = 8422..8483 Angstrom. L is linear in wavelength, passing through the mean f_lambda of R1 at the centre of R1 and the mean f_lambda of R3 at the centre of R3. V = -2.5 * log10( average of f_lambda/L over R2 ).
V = -0.01 mag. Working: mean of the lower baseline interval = 11.5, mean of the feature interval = 11.4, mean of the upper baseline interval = 11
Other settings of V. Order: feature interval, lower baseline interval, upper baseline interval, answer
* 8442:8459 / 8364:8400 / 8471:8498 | 0.00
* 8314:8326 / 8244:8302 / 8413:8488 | 0.02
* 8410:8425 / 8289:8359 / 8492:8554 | -0.02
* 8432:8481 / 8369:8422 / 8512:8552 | 0.00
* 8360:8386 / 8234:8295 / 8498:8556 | -0.01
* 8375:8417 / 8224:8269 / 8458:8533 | -0.02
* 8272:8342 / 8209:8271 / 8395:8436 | 0.01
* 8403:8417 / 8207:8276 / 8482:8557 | -0.03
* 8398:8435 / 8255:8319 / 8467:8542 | -0.03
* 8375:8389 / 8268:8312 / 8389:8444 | 0.02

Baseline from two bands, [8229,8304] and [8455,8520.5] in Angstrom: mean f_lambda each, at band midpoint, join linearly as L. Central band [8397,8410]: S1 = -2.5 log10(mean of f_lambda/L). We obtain -0.06 mag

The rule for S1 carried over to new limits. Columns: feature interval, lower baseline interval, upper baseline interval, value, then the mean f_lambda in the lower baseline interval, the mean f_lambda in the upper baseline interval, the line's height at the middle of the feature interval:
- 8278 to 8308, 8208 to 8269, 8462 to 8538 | 0.00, 11.6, 10.9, 11.5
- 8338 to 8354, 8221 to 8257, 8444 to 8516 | -0.01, 11.6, 10.9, 11.3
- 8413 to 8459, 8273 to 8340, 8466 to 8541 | 0.00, 11.4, 10.9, 11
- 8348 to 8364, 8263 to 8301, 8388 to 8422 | 0.02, 11.6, 11.5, 11.5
